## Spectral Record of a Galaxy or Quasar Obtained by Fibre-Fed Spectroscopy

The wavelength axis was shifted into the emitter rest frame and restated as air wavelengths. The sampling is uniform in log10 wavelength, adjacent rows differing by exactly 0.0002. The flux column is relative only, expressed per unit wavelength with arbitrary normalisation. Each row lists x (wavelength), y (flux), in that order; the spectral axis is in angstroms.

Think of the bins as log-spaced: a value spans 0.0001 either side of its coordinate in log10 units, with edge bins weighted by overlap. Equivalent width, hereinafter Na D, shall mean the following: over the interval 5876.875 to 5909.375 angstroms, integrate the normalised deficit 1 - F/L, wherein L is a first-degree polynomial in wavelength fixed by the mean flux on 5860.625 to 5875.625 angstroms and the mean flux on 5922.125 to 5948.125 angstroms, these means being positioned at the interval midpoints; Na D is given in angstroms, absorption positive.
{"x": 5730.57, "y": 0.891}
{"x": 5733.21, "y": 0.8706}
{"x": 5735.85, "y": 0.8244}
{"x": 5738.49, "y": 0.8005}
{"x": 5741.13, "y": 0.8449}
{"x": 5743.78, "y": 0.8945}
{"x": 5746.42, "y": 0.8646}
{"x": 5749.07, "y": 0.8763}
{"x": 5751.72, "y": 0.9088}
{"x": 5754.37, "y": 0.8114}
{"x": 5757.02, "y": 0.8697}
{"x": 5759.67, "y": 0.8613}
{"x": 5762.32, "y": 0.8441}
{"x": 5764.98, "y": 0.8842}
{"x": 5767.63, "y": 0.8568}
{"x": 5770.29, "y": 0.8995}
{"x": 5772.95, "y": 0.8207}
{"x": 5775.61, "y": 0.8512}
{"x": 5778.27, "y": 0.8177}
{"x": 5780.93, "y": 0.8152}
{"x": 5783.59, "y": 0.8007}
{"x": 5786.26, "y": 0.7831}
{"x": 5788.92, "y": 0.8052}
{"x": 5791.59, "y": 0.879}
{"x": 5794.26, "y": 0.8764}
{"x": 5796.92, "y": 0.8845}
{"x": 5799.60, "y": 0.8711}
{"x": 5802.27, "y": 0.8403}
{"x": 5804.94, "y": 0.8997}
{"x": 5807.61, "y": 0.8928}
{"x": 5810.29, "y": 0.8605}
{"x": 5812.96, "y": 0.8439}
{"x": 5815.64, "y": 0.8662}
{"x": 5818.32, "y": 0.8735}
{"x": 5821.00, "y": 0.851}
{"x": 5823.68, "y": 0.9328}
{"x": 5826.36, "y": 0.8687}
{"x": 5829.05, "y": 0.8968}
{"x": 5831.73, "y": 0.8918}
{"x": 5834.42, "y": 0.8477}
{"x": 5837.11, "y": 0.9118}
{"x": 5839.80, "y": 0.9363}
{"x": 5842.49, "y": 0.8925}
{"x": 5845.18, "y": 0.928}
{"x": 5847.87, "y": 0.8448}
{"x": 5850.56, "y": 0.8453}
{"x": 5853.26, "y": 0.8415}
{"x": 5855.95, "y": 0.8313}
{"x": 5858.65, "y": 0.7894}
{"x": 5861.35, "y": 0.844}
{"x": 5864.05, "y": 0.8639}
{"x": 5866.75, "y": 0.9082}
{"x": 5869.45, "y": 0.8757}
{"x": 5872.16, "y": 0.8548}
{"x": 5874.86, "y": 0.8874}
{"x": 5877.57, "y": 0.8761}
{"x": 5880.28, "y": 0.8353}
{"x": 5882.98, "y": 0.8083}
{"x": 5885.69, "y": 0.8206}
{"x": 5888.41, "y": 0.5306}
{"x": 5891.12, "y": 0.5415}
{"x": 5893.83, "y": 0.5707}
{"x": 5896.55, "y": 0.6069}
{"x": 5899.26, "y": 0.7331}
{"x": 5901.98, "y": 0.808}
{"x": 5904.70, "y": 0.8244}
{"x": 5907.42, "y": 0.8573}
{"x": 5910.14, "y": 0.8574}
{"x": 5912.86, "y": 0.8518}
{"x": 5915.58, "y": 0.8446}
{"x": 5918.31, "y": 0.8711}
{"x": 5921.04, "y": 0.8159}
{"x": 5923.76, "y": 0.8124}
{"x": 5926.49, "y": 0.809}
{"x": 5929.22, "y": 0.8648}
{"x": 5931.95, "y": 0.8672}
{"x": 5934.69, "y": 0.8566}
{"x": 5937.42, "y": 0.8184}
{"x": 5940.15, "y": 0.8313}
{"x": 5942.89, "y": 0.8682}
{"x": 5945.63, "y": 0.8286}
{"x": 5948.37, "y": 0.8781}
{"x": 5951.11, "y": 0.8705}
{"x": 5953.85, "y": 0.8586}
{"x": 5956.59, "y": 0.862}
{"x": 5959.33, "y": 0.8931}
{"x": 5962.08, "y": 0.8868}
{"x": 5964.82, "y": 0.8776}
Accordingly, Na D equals 4.80 angstroms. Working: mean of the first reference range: 0.873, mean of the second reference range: 0.841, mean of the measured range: 0.734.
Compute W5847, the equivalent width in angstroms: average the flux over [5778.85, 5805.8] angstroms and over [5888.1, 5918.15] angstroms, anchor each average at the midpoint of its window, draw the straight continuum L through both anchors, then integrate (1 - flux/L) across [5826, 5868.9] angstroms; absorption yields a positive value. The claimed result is -4.2 angstroms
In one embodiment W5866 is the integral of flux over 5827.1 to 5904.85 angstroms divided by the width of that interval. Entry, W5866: 0.815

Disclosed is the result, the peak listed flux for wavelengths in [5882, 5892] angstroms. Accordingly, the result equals 0.8206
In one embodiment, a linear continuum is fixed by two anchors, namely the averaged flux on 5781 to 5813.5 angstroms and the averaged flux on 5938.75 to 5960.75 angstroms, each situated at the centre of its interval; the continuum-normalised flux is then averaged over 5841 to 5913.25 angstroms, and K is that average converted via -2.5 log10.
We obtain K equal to 0.07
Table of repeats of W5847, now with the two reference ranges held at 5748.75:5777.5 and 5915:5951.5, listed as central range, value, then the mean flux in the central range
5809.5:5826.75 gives -0.3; 0.872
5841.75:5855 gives -0.2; 0.869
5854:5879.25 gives -0.2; 0.858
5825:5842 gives -0.8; 0.892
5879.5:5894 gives 2.8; 0.688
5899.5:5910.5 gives 0.3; 0.824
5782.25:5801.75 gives 0.3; 0.843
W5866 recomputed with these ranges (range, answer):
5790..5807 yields 0.875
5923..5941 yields 0.838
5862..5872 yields 0.876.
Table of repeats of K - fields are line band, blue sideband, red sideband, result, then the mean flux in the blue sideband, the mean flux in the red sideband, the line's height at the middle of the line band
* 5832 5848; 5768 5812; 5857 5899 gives -0.12 mag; 0.85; 0.773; 0.806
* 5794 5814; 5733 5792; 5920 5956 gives -0.03 mag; 0.846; 0.845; 0.846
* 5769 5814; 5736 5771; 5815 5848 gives 0.03 mag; 0.861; 0.89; 0.875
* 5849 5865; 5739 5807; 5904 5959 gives 0.02 mag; 0.854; 0.849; 0.851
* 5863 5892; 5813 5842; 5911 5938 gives 0.08 mag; 0.886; 0.842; 0.863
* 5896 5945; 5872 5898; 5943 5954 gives -0.03 mag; 0.728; 0.86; 0.802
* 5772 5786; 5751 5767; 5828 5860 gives 0.06 mag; 0.861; 0.871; 0.864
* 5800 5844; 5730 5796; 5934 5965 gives -0.04 mag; 0.85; 0.861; 0.853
